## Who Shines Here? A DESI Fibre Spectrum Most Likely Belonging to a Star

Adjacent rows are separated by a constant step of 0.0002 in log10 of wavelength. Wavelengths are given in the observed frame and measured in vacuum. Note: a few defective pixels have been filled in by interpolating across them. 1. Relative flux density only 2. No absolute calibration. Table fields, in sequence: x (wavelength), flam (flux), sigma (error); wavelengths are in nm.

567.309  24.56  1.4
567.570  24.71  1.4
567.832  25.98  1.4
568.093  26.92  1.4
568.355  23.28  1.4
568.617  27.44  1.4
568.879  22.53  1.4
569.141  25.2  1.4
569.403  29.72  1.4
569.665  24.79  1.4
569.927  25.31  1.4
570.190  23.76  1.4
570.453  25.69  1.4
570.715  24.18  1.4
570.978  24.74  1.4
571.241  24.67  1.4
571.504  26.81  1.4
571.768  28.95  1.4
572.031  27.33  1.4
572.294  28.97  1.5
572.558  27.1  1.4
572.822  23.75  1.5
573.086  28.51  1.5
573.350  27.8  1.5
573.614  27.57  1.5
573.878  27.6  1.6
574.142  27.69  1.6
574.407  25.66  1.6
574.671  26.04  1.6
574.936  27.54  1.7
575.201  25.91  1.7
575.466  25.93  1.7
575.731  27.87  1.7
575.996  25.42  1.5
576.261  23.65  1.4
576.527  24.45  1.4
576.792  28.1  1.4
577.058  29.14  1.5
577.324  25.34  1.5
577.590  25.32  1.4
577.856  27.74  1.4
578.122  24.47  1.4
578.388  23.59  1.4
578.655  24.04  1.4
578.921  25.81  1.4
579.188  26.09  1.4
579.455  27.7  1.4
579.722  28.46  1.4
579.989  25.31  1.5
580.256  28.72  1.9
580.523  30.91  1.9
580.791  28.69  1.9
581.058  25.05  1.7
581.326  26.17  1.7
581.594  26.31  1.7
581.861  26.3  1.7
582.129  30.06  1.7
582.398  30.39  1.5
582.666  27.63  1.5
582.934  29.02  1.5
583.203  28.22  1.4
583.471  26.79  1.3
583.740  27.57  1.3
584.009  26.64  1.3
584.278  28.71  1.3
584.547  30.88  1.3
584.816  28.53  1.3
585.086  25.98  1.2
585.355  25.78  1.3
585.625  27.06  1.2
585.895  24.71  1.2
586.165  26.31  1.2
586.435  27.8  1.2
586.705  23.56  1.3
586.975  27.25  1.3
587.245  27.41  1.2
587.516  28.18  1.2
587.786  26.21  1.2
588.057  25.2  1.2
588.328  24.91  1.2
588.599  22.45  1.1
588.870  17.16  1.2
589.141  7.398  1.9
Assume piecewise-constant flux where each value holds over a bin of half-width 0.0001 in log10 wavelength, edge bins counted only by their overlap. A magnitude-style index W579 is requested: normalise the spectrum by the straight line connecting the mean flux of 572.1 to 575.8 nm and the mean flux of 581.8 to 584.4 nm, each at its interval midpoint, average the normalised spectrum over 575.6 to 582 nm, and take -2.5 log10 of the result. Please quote 0.05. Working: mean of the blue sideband 27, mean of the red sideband 28.2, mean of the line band 26.4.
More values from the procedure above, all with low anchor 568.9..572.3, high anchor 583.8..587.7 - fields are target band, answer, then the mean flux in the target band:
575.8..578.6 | 0.03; 25.7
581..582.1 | 0.01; 26.4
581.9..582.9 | -0.09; 29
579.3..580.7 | -0.06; 28.2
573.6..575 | -0.03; 27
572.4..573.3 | -0.02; 26.6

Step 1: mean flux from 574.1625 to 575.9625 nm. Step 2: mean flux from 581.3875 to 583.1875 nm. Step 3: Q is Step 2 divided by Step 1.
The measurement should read 1.06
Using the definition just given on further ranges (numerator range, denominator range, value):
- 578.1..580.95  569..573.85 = 1.01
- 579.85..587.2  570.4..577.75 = 1.03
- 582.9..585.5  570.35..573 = 1.06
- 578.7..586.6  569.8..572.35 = 1.06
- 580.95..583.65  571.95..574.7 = 1.02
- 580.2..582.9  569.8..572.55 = 1.07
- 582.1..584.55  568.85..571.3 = 1.13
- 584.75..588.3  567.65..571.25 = 1.04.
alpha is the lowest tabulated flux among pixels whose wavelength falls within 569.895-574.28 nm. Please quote 23.75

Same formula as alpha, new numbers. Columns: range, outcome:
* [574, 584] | 23.59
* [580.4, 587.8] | 23.56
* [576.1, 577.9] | 23.65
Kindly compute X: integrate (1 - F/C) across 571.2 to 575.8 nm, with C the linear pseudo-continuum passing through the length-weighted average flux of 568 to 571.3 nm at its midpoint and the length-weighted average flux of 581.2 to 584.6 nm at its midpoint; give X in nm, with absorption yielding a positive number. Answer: -0.17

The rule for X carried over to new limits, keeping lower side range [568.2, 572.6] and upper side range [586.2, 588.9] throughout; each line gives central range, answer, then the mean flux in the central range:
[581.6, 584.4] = -0.279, 28.1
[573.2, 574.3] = -0.079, 27.6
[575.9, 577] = 0.002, 25.7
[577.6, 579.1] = 0.028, 25.2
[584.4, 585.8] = -0.117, 27.6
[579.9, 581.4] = -0.118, 27.6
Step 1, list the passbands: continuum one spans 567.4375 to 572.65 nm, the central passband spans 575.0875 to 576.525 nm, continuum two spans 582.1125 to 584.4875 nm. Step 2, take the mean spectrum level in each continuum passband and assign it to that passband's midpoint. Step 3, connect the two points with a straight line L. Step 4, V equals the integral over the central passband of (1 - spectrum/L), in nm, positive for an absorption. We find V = 0.070 nm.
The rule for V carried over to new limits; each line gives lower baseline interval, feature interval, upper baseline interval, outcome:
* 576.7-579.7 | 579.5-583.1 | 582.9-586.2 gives -0.156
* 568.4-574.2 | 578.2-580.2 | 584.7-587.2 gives 0.031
